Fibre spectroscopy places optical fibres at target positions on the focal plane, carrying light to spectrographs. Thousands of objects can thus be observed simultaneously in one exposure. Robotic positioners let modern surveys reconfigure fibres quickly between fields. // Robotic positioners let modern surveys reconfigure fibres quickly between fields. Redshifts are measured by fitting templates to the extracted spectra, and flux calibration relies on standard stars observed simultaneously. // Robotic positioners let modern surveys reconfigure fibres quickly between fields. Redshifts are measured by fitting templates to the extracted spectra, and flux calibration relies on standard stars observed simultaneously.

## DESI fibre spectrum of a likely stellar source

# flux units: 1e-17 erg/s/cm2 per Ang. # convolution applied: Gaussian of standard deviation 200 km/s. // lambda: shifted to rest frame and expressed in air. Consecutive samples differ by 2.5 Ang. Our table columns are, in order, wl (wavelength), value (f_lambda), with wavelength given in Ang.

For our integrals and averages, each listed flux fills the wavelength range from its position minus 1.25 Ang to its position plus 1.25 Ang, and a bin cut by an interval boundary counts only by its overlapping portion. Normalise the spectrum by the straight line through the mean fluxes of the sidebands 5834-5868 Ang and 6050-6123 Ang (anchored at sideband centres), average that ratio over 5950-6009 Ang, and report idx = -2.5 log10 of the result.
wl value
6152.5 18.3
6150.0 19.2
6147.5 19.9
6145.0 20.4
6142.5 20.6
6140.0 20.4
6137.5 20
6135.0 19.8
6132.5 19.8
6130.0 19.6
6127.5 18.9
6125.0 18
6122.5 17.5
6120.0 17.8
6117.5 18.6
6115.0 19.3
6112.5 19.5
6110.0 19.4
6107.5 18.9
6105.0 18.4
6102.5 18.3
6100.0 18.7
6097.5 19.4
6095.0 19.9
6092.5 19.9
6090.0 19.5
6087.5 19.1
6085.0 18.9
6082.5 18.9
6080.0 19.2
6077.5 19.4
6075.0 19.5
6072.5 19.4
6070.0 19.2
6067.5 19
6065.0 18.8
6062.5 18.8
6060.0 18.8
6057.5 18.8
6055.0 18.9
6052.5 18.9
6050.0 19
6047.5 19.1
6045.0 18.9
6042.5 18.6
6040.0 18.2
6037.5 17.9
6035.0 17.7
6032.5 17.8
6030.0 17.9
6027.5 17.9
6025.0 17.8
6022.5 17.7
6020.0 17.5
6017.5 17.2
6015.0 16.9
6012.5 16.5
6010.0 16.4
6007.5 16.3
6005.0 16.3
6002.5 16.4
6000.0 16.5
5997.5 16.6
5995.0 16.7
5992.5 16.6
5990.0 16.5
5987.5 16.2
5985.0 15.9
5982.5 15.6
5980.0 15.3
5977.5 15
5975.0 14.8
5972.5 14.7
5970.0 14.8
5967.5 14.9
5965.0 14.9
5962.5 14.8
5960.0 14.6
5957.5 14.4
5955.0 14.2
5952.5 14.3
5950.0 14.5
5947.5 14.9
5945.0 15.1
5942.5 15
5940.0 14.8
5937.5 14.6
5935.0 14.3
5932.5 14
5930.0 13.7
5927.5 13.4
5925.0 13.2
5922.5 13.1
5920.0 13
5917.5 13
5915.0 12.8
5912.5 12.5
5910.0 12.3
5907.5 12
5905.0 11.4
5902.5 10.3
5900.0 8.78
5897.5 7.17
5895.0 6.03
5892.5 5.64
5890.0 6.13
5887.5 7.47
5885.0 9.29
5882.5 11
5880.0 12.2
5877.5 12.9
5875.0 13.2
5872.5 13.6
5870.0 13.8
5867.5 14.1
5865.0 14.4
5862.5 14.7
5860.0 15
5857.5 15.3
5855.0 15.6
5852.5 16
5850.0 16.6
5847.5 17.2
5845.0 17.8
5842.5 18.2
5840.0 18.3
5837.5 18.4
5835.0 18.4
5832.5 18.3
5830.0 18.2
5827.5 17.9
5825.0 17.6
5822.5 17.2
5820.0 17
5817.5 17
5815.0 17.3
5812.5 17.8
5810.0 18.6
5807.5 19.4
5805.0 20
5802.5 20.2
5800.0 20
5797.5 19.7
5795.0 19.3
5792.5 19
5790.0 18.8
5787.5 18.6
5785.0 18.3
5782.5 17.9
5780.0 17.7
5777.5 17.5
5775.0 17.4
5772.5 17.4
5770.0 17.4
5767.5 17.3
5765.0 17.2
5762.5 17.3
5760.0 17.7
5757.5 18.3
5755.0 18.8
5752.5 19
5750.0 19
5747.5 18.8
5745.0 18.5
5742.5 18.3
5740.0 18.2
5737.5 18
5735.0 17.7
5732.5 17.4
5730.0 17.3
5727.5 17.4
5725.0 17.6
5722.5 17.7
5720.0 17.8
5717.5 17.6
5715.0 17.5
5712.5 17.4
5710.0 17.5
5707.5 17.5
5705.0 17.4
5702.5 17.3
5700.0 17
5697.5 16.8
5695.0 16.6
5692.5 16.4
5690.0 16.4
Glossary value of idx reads 0.16 mag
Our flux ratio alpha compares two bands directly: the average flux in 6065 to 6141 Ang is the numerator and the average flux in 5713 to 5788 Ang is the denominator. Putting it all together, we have 1.07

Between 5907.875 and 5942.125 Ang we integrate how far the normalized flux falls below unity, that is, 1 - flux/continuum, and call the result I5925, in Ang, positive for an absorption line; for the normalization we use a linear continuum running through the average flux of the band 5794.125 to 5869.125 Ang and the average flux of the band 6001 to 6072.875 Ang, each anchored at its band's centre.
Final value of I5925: 8.3 Ang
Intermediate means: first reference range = 17.5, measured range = 13.4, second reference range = 18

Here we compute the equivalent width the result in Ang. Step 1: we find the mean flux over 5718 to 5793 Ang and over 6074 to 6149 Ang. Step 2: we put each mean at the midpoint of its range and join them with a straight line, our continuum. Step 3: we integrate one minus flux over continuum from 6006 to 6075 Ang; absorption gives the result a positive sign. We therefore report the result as 3.0 Ang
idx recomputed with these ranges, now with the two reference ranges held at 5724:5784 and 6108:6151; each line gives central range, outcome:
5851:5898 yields 0.47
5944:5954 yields 0.26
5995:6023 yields 0.13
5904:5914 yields 0.46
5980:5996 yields 0.16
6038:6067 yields 0.01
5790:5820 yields -0.05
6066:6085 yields 0.00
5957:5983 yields 0.25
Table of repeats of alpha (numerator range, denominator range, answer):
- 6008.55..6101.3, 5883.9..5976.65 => 1.47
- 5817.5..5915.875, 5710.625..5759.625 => 0.76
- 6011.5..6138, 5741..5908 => 1.17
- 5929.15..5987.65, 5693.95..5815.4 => 0.82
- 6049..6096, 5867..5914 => 1.83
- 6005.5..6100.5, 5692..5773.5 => 1.04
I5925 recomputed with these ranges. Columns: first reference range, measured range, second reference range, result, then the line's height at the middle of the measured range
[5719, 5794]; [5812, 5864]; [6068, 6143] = 3.3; 18.3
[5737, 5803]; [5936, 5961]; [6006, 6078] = 5.0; 18.3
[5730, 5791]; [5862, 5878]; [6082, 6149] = 4.0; 18.4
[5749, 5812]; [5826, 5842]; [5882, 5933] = -3.2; 15.2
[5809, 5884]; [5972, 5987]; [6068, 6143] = 2.0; 17.7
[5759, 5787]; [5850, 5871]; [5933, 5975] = 1.6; 16.2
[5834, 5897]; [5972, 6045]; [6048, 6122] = 1.4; 17.1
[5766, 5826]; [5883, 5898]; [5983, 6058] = 9.0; 17.9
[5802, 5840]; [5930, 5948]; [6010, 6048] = 3.4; 17.9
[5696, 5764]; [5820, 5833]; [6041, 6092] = 0.3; 18.2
